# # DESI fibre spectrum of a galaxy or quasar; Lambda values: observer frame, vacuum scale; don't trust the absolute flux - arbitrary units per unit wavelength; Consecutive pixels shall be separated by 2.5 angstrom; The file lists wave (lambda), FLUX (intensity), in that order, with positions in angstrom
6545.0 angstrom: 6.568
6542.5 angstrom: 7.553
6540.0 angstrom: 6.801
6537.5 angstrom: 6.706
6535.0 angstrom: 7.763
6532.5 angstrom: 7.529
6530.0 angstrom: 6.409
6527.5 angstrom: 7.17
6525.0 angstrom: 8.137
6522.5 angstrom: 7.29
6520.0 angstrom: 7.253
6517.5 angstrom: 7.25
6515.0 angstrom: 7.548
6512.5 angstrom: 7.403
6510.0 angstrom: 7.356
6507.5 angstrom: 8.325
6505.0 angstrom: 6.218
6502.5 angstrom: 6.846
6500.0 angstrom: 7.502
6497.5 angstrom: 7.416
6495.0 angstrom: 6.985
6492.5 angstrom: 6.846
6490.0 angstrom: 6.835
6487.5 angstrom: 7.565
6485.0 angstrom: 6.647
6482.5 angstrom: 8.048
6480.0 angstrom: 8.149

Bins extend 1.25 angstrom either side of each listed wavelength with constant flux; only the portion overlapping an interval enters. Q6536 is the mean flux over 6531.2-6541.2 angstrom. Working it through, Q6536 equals 7.2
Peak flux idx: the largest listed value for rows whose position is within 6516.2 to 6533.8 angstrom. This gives 8.137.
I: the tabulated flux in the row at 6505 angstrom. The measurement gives 6.218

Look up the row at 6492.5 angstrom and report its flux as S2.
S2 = 6.846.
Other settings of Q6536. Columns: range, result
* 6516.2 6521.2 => 7.25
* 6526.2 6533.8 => 7.05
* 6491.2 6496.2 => 6.91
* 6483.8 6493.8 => 6.97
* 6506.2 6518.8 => 7.57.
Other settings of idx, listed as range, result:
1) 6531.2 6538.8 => 7.763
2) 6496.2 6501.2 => 7.502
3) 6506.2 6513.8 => 8.325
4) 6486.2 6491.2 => 7.565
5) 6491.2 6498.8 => 7.416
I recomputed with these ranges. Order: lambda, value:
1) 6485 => 6.647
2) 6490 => 6.835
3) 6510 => 7.356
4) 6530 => 6.409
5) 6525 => 8.137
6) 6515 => 7.548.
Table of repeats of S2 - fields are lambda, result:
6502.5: 6.846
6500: 7.502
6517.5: 7.25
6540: 6.801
